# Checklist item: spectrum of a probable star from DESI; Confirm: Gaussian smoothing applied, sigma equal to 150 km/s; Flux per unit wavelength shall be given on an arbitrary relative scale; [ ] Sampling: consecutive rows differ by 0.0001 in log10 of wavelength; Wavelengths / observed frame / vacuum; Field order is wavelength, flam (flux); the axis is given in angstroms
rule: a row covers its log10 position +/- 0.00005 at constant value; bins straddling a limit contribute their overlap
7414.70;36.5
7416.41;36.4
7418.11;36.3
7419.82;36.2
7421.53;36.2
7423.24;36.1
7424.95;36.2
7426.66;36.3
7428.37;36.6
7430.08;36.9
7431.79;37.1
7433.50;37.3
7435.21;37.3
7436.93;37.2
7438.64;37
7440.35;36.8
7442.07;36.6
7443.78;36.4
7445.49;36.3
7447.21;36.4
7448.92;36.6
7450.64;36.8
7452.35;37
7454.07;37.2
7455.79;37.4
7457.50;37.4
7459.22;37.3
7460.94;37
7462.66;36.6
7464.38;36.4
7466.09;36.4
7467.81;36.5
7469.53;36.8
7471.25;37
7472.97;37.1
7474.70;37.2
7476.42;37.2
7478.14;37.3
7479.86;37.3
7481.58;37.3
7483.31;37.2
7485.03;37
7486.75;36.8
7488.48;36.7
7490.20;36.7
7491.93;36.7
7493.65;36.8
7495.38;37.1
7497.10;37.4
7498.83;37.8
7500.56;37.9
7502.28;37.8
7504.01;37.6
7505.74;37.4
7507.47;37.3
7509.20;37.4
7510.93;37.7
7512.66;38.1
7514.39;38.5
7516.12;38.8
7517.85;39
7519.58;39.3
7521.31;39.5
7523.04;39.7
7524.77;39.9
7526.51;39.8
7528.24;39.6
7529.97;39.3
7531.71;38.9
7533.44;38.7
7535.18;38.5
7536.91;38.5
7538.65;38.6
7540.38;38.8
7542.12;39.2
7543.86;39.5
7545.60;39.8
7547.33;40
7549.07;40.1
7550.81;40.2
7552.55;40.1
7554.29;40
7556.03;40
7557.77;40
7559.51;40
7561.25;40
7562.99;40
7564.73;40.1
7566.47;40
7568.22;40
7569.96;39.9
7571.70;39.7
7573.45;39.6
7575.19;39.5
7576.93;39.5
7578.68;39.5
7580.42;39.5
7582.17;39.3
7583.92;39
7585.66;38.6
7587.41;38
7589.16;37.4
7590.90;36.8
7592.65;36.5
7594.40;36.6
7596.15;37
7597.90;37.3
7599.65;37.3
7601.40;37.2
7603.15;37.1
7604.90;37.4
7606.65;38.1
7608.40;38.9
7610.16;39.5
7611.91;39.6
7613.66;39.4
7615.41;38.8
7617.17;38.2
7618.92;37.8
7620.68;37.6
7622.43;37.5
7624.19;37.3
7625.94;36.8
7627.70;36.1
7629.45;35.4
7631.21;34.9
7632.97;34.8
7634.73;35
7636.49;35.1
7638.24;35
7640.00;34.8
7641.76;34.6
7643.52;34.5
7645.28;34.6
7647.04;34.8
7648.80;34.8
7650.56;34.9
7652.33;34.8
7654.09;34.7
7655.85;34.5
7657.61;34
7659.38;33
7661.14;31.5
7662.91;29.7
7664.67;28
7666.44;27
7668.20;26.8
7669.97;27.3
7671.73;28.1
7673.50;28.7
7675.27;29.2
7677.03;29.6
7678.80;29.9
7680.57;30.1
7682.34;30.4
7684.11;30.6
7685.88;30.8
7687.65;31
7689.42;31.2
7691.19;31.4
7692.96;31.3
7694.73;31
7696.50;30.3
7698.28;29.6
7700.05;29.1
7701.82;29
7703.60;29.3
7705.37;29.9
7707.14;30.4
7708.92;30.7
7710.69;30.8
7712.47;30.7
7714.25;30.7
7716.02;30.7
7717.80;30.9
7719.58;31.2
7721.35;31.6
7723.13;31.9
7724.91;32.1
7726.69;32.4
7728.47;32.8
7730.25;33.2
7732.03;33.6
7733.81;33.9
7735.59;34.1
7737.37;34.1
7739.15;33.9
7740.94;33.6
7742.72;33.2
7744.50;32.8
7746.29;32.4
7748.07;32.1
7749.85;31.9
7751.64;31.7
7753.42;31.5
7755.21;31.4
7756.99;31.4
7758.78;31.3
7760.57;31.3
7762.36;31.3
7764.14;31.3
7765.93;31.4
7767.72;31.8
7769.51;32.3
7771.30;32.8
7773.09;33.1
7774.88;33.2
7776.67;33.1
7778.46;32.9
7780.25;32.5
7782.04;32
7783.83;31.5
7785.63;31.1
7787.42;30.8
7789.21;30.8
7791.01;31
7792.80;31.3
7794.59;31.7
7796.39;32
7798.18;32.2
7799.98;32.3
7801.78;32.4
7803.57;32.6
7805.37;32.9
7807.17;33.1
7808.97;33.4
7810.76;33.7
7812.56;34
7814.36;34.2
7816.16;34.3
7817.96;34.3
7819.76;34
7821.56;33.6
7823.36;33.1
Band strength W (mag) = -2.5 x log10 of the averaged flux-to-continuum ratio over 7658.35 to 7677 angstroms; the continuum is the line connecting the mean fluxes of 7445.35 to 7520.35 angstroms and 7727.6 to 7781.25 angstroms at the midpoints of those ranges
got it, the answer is 0.17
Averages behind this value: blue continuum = 37.3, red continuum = 32.5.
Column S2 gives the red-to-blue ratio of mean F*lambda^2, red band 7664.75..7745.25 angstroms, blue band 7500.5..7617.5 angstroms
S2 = 0.83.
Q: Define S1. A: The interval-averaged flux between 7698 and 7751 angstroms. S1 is 31.8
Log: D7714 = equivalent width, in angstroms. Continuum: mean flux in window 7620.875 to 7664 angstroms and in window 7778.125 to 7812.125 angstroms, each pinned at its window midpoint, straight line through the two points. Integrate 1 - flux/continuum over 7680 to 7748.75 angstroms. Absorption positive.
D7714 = 4.1 angstroms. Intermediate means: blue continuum 34.7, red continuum 32.1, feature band 31.5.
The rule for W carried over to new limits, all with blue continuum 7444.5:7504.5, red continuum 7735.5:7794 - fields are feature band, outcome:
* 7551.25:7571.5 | -0.13 mag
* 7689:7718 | 0.09 mag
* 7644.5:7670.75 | 0.06 mag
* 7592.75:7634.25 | -0.08 mag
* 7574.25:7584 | -0.12 mag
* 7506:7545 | -0.08 mag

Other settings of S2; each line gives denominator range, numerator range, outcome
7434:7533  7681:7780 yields 0.90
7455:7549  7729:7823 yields 0.92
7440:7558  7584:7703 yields 0.93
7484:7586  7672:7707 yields 0.81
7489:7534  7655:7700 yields 0.82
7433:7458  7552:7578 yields 1.12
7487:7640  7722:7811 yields 0.89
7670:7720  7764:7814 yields 1.10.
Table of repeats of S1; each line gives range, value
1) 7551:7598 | 39.1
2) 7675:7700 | 30.4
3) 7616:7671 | 34.1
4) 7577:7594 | 38.3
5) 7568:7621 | 38.4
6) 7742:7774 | 31.9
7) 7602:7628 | 38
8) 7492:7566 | 38.9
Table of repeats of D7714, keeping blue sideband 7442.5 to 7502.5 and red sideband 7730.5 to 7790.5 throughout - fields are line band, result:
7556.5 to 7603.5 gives -4.7 angstroms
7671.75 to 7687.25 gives 1.7 angstroms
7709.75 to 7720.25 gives 0.7 angstroms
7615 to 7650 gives -1.5 angstroms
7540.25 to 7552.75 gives -1.4 angstroms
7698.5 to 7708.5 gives 1.1 angstroms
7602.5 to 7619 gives -1.8 angstroms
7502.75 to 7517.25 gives -0.6 angstroms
